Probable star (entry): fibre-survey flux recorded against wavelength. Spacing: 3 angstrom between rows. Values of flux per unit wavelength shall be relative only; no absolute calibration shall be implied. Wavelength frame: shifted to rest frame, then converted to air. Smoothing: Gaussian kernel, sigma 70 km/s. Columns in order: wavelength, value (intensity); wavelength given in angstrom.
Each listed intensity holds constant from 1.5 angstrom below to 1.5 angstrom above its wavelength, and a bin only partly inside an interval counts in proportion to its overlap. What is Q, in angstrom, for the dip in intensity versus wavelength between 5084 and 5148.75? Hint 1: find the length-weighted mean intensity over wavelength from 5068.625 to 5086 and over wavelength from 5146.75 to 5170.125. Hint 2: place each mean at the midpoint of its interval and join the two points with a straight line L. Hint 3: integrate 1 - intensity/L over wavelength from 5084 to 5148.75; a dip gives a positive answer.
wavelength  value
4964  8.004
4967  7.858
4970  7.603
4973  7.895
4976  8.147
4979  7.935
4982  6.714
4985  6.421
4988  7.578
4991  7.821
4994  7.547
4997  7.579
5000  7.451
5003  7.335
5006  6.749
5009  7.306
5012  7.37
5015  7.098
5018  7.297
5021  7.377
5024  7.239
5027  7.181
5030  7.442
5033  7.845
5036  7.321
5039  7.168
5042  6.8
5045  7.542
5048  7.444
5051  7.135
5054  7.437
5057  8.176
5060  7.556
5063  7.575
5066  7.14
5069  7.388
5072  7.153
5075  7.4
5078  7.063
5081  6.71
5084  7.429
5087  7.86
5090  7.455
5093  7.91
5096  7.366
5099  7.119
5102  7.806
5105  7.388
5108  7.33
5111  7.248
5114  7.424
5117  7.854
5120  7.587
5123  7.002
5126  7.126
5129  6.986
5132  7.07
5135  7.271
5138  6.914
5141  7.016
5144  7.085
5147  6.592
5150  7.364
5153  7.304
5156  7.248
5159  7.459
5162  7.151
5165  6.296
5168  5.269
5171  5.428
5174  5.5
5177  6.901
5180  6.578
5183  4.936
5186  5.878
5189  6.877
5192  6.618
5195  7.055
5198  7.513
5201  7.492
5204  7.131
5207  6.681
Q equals -2.7 angstrom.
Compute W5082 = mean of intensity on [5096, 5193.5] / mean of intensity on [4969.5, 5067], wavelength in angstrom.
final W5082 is 0.93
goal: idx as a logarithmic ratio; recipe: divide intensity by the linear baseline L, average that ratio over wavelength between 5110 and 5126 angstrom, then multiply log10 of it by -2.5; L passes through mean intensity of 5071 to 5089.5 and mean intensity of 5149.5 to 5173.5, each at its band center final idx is -0.06 mag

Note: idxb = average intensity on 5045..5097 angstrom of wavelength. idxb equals 7.43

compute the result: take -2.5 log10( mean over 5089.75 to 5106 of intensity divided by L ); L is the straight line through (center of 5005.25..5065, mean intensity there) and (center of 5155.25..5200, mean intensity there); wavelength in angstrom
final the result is -0.084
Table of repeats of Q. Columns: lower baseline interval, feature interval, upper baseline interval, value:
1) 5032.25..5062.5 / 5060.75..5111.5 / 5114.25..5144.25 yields -0.4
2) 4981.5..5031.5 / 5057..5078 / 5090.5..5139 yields -0.3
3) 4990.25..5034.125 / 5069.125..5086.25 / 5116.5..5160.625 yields 0.2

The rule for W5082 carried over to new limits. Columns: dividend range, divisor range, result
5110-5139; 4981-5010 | 1.00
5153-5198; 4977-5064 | 0.87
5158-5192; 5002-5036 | 0.85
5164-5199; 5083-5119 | 0.83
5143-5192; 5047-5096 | 0.87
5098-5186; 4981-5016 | 0.95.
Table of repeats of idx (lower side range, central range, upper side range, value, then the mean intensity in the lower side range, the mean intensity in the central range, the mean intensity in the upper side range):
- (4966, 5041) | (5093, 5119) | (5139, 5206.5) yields -0.08 mag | 7.4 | 7.47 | 6.67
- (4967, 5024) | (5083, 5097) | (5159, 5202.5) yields -0.11 mag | 7.41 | 7.62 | 6.43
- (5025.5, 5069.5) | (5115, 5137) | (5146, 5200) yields -0.06 mag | 7.41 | 7.27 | 6.56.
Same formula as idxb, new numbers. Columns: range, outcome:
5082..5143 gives 7.35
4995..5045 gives 7.3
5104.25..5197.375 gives 6.83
